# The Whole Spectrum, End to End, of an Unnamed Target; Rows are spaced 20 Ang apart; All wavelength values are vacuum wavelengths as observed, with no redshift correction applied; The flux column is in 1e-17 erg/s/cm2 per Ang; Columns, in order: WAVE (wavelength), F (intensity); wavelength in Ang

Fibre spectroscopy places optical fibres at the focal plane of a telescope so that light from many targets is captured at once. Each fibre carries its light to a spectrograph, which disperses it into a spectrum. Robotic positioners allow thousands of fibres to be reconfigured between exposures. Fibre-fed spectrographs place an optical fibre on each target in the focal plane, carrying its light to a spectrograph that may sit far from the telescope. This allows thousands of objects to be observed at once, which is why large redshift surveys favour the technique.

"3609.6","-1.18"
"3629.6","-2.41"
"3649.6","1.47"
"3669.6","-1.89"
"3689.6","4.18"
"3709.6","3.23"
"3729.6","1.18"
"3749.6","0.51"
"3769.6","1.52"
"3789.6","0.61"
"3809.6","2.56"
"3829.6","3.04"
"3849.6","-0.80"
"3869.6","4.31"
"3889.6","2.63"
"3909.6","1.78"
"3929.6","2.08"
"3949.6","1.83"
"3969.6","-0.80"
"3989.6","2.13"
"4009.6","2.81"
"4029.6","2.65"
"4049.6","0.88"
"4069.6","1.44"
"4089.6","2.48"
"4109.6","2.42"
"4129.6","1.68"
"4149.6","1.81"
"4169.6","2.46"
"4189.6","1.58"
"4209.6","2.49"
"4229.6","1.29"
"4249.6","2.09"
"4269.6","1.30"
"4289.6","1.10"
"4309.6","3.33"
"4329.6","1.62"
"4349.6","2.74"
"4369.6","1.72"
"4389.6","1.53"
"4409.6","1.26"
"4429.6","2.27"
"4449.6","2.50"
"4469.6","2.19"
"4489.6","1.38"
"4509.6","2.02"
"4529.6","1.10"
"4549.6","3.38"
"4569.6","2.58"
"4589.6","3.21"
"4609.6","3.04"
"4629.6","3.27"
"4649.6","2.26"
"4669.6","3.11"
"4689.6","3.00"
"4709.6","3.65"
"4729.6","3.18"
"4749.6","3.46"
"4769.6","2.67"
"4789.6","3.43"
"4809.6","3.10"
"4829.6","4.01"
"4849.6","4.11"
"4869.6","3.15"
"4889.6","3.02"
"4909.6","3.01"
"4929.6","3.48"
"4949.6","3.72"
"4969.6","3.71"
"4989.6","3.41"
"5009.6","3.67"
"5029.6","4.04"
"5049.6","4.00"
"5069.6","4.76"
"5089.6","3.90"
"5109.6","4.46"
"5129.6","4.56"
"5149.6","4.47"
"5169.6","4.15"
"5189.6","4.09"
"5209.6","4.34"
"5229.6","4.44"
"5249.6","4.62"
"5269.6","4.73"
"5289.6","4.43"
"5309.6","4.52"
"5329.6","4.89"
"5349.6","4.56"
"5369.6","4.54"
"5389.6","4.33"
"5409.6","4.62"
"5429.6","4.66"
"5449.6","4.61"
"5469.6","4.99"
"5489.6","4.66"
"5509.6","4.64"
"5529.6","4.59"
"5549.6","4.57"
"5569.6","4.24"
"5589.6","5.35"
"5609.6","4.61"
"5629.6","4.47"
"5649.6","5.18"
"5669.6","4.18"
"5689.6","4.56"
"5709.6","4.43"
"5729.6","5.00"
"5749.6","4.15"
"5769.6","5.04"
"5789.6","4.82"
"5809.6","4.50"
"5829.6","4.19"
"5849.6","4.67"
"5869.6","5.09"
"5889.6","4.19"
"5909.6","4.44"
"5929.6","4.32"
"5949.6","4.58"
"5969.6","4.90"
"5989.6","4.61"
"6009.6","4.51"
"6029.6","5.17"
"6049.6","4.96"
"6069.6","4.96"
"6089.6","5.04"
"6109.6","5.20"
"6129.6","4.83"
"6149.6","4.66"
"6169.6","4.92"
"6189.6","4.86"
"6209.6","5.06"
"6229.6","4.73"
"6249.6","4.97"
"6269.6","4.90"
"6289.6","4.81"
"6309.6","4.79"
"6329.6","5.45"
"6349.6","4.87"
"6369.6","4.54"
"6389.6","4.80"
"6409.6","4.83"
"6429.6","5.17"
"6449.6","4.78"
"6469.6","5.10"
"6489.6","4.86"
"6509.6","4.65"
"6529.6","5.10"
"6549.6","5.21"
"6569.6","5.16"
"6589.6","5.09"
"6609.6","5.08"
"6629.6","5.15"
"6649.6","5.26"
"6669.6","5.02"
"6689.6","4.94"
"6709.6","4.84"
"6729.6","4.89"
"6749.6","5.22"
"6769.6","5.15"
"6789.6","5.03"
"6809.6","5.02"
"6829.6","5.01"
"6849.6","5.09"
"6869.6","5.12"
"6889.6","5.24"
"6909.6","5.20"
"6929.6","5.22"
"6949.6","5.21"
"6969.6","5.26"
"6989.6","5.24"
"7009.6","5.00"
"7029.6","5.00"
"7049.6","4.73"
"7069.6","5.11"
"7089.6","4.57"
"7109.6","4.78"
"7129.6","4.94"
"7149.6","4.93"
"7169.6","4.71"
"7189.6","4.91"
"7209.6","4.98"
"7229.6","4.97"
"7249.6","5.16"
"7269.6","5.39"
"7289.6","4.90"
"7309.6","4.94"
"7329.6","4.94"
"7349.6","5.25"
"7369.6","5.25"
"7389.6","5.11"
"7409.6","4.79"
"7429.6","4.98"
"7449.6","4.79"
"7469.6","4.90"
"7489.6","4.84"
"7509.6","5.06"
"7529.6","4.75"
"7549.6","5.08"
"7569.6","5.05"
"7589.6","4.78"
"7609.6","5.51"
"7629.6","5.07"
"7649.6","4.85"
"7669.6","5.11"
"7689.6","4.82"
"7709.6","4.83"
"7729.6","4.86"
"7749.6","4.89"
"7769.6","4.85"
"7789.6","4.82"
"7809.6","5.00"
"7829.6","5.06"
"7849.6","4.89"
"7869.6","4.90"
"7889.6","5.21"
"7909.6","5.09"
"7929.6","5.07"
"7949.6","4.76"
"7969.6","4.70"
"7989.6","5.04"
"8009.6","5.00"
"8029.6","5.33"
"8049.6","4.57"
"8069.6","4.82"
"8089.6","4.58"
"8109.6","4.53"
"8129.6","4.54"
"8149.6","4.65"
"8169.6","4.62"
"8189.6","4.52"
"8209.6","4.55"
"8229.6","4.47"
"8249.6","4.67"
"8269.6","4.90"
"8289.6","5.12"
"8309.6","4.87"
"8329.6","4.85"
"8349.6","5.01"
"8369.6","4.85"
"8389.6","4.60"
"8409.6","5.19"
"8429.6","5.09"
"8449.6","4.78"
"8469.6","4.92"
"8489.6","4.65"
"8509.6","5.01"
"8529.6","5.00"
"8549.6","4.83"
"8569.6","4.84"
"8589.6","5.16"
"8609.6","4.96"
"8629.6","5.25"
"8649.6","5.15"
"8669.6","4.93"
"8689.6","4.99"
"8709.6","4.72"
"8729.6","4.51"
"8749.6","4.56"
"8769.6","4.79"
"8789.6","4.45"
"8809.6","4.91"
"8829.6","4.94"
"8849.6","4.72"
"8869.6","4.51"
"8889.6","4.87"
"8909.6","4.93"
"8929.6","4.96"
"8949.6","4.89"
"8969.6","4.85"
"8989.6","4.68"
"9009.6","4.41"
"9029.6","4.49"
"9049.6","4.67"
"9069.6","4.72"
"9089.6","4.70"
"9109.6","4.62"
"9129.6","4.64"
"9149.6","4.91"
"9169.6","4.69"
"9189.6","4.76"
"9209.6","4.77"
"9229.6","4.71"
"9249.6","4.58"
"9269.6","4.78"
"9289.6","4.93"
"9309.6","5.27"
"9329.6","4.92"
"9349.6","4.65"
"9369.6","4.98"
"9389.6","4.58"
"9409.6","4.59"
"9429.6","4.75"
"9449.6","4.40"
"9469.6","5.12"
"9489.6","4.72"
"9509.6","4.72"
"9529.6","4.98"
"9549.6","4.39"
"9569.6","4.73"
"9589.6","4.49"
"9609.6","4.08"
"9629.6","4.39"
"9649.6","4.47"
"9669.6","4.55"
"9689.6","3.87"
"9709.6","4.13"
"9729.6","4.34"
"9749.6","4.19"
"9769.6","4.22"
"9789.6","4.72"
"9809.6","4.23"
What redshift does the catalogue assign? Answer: 0.14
